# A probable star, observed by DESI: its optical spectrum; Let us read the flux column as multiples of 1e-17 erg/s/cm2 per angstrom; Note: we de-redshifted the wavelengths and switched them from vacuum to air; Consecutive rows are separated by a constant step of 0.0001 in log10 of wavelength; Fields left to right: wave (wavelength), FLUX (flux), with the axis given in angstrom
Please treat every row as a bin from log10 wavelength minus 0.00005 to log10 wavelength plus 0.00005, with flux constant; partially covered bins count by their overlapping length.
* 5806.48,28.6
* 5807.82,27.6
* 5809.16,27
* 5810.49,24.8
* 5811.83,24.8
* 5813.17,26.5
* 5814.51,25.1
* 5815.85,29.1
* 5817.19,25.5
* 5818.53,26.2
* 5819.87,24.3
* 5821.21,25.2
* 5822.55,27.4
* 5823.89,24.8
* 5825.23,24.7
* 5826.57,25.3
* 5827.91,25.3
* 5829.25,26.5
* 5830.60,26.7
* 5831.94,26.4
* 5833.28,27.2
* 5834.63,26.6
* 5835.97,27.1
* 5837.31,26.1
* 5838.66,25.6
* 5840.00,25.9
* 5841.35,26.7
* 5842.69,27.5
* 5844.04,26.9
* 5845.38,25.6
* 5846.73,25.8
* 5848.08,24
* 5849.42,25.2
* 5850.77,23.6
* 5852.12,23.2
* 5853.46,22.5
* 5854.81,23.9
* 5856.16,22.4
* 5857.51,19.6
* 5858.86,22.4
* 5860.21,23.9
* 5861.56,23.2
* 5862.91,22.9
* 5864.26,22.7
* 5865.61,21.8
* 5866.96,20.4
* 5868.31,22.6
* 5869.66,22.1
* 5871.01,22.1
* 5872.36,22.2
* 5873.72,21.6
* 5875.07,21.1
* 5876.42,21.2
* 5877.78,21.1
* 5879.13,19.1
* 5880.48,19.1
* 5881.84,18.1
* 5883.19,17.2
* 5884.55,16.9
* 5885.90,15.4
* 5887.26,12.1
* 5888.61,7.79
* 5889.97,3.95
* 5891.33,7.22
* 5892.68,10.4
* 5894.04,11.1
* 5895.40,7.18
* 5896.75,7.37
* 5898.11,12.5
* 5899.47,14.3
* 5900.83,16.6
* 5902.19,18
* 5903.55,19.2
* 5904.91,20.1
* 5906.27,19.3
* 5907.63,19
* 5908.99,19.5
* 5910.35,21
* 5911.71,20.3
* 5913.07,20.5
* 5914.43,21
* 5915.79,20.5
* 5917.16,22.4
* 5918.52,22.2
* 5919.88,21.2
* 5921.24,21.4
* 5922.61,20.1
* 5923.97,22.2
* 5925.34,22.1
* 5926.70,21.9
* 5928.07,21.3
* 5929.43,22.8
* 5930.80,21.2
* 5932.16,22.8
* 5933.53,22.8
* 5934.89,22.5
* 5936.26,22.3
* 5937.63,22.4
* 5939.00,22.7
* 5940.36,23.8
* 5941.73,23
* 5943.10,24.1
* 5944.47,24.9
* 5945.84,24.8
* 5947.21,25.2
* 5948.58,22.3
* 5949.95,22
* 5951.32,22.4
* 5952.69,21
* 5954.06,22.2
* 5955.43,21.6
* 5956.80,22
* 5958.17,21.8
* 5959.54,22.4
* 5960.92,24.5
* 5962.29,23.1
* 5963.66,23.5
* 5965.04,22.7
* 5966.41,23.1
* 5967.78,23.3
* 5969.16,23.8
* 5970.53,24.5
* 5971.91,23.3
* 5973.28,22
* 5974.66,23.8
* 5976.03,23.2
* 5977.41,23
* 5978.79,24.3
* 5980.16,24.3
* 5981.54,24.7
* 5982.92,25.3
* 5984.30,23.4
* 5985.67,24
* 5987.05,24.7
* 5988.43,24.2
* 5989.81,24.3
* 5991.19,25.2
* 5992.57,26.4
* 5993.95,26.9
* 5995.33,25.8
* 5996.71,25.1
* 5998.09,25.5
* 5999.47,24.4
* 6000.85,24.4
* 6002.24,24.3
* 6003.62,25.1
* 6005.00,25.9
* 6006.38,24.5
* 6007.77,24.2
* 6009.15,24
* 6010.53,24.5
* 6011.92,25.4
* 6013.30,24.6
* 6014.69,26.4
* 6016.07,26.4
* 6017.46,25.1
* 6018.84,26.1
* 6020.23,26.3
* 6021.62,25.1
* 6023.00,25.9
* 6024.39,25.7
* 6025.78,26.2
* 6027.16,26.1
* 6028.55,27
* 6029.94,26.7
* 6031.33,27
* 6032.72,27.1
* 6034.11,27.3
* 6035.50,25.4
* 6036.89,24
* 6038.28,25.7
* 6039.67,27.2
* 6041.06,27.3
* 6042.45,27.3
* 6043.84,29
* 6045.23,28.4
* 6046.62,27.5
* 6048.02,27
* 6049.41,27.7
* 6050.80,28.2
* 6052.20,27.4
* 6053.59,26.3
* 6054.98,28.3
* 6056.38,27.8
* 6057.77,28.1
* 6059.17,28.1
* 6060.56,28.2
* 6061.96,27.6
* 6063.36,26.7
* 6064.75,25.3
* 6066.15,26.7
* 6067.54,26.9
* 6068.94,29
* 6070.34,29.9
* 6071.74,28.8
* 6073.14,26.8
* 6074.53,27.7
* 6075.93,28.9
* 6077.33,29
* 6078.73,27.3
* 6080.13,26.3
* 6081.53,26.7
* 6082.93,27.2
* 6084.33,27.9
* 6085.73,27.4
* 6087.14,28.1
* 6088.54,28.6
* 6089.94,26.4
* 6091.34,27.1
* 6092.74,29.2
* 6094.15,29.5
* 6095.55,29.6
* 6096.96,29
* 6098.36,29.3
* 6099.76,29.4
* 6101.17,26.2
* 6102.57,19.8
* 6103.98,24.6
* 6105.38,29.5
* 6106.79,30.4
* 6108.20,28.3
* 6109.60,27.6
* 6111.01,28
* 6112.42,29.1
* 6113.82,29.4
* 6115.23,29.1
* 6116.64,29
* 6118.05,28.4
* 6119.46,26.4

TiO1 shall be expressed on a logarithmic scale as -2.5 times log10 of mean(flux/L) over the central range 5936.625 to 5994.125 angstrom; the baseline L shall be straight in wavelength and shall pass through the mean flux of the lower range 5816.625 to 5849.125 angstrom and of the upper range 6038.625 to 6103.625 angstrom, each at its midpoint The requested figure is 0.145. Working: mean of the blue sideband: 26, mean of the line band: 23.5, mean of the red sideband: 27.6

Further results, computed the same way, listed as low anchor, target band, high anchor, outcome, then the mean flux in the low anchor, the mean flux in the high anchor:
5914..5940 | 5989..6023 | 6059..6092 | -0.014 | 21.9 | 27.6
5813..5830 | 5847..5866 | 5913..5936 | 0.065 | 25.8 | 21.7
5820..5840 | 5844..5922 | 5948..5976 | 0.278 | 26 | 22.8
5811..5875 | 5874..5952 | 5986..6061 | 0.304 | 24.6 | 26.1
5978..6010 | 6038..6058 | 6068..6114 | -0.042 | 24.8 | 27.9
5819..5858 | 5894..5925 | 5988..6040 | 0.354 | 25.3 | 25.6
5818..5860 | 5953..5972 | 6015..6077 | 0.149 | 25.2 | 27.1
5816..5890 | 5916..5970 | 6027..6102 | 0.103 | 22.8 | 27.6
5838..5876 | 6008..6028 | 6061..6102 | 0.045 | 23.5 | 27.9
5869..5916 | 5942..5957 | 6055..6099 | -0.143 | 16.7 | 27.9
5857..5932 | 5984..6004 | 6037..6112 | -0.059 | 18.7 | 27.6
